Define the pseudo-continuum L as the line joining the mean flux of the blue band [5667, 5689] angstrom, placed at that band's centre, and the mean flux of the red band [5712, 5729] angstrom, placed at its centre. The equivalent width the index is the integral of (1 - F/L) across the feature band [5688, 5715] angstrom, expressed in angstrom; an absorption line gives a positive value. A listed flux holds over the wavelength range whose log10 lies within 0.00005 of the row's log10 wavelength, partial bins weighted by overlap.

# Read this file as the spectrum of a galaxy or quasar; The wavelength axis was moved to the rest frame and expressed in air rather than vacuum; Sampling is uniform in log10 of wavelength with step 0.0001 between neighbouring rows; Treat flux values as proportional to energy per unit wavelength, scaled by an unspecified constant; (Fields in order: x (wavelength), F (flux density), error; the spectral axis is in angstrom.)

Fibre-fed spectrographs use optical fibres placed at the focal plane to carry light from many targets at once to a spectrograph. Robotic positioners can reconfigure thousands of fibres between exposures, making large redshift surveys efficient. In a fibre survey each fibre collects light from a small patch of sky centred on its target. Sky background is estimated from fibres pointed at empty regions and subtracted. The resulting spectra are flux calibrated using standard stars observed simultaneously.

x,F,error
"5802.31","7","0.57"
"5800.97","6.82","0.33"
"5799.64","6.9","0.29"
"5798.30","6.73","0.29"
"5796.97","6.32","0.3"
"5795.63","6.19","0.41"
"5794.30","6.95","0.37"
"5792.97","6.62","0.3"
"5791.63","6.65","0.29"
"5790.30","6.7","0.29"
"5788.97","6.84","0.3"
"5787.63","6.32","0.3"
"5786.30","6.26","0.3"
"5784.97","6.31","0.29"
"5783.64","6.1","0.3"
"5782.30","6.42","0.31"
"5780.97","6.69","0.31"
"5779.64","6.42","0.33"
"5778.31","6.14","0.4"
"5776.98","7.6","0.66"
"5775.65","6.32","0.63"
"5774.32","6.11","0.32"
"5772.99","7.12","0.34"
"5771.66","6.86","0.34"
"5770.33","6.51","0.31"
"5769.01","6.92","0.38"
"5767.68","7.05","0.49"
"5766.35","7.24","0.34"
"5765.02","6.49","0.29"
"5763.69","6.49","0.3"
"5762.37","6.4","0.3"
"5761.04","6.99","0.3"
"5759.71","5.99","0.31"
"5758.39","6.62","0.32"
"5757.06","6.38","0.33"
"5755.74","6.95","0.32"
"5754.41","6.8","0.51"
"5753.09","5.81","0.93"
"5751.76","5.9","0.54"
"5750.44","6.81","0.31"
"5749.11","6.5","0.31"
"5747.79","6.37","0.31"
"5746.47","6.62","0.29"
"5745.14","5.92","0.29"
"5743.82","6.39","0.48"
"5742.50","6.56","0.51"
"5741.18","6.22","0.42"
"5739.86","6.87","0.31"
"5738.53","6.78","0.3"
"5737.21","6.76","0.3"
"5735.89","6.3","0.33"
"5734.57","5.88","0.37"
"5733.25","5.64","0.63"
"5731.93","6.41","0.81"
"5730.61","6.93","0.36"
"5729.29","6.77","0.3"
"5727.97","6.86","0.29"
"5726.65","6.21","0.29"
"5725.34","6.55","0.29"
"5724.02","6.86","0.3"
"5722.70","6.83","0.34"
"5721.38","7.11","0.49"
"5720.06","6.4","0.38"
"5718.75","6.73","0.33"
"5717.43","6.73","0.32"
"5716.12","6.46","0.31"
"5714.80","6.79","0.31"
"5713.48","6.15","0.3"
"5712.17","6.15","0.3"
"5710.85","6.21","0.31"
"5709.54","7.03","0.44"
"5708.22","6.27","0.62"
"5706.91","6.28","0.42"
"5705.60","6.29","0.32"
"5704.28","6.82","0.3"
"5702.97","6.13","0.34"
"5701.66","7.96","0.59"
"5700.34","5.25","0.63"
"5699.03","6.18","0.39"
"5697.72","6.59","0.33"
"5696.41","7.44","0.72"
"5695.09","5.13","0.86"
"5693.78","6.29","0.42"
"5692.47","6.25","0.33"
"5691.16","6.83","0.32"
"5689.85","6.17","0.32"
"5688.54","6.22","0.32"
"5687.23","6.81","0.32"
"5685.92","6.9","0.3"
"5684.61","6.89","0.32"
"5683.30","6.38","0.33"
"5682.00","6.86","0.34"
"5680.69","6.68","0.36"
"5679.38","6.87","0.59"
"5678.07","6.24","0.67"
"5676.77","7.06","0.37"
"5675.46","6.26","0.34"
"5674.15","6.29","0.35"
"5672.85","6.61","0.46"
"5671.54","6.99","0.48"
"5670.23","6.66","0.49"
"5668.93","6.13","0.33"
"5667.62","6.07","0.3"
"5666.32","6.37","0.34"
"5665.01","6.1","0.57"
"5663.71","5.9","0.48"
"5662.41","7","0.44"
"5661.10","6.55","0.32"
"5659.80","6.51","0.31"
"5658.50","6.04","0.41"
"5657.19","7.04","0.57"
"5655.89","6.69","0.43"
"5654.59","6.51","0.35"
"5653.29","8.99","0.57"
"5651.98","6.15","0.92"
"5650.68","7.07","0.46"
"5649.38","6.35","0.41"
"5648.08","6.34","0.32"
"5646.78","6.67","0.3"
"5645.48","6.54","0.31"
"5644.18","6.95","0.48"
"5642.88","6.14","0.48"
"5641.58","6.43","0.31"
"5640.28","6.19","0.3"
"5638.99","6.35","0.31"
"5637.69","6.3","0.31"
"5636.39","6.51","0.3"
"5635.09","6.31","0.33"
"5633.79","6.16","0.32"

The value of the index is 0.9 angstrom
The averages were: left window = 6.59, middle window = 6.39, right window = 6.62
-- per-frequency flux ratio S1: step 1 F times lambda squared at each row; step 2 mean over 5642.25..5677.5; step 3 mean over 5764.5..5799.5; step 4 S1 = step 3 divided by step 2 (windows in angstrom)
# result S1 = 1.0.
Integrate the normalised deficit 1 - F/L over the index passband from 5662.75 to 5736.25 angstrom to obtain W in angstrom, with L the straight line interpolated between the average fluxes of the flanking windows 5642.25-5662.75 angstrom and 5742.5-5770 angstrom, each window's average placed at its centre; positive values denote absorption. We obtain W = 1.6 angstrom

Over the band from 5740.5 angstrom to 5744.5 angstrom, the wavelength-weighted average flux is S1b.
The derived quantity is 6.4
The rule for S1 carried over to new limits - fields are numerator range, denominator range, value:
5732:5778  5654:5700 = 1.03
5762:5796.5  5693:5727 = 1.04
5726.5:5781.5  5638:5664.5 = 1.03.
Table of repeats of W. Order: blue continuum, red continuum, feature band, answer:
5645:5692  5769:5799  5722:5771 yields 0.3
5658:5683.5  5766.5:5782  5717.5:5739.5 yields 0.1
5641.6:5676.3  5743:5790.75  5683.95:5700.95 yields 0.5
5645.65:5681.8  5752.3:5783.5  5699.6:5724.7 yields 0.2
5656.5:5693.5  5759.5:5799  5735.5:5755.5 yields 0.4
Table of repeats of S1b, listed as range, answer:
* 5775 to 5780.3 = 6.62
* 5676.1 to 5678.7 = 6.66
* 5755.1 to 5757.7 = 6.68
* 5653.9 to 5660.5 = 6.58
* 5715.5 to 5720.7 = 6.59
